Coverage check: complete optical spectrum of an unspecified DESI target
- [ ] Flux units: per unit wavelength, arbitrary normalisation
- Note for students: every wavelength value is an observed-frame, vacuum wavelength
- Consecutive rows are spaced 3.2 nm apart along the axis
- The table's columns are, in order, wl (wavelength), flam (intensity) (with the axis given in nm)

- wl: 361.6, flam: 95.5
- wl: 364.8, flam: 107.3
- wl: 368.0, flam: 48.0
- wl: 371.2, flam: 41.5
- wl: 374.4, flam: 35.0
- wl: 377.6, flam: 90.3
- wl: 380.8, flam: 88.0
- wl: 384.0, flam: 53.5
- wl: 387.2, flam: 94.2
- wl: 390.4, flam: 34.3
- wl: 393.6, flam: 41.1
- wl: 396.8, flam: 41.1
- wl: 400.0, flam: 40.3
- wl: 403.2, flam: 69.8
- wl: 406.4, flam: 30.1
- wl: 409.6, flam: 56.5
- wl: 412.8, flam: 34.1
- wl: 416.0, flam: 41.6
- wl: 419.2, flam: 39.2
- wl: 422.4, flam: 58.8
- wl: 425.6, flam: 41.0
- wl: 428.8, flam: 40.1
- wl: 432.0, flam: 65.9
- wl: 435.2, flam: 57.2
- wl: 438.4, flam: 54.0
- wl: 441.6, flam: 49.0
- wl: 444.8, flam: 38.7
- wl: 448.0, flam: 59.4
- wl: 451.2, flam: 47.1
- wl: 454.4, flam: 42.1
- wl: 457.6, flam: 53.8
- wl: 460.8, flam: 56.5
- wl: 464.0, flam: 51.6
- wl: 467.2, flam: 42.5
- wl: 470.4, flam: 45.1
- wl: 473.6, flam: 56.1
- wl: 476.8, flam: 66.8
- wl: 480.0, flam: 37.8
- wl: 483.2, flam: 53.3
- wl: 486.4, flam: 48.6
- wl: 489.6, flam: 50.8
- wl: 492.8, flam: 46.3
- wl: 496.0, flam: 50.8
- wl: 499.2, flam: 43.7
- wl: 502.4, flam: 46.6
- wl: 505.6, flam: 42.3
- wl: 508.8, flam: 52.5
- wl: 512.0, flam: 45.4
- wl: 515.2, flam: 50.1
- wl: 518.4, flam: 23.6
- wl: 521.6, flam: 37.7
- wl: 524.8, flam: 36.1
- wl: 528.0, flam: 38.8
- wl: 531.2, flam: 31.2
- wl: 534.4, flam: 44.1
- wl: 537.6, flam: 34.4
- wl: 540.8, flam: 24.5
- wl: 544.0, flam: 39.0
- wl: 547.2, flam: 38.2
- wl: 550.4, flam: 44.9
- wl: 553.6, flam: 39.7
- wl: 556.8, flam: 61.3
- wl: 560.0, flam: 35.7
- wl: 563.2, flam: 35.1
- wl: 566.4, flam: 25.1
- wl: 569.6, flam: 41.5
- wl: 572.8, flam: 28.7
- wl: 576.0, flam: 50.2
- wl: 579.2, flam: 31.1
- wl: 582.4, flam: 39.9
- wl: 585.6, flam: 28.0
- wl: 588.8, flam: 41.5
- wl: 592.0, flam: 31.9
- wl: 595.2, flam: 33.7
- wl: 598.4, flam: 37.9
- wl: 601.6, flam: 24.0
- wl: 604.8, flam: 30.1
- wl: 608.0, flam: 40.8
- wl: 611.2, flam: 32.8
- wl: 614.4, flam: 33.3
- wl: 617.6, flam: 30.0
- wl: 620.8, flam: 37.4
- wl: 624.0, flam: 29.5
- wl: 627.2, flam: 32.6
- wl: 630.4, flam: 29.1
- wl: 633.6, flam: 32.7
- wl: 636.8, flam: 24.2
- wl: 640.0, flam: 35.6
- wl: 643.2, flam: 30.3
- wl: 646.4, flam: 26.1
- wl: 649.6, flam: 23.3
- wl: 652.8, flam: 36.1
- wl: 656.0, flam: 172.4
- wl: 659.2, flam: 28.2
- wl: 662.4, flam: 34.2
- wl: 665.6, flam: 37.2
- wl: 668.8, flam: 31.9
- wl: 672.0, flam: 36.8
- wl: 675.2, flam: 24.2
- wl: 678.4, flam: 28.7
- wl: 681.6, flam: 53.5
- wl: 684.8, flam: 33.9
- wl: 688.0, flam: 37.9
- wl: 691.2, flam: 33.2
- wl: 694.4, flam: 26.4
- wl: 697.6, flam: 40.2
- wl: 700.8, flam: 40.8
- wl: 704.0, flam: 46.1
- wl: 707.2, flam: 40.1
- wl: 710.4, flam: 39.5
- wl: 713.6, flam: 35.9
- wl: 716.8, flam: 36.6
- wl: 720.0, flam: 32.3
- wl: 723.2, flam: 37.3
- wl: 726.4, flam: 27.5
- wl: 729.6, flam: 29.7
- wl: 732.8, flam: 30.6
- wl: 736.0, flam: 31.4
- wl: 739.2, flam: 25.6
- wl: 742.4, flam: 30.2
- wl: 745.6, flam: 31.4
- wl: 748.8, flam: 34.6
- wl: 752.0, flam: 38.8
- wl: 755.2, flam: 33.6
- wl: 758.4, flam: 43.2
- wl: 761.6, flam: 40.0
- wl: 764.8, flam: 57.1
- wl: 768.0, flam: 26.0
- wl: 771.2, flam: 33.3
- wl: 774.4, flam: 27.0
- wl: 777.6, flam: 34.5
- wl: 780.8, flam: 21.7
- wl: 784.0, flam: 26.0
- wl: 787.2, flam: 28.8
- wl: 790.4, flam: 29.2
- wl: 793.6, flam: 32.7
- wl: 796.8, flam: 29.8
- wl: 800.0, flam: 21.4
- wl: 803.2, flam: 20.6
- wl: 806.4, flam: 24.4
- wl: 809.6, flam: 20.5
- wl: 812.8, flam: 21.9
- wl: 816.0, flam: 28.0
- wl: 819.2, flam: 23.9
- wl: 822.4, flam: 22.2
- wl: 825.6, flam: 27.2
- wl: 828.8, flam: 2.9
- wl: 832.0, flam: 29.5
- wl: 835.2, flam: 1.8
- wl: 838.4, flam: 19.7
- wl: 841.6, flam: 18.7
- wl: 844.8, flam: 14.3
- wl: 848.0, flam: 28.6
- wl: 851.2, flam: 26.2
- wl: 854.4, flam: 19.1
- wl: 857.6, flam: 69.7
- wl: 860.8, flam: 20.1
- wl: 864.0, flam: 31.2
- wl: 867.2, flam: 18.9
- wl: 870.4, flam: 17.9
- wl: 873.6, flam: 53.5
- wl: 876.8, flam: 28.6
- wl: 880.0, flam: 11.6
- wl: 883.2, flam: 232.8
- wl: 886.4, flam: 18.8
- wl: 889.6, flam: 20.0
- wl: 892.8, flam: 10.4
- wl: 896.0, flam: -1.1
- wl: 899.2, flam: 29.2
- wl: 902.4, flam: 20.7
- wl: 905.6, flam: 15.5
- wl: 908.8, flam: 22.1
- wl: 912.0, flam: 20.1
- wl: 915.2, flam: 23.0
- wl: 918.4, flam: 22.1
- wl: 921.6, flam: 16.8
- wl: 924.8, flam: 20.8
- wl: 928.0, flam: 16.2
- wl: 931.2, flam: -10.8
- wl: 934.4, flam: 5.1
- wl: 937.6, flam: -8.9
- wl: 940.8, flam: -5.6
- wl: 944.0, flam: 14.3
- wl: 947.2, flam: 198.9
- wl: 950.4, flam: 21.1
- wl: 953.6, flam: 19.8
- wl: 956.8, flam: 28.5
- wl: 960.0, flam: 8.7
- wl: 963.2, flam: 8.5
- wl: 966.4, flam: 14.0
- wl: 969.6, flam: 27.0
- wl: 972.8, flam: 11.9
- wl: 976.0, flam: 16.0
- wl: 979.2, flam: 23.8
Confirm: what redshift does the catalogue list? 0.76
